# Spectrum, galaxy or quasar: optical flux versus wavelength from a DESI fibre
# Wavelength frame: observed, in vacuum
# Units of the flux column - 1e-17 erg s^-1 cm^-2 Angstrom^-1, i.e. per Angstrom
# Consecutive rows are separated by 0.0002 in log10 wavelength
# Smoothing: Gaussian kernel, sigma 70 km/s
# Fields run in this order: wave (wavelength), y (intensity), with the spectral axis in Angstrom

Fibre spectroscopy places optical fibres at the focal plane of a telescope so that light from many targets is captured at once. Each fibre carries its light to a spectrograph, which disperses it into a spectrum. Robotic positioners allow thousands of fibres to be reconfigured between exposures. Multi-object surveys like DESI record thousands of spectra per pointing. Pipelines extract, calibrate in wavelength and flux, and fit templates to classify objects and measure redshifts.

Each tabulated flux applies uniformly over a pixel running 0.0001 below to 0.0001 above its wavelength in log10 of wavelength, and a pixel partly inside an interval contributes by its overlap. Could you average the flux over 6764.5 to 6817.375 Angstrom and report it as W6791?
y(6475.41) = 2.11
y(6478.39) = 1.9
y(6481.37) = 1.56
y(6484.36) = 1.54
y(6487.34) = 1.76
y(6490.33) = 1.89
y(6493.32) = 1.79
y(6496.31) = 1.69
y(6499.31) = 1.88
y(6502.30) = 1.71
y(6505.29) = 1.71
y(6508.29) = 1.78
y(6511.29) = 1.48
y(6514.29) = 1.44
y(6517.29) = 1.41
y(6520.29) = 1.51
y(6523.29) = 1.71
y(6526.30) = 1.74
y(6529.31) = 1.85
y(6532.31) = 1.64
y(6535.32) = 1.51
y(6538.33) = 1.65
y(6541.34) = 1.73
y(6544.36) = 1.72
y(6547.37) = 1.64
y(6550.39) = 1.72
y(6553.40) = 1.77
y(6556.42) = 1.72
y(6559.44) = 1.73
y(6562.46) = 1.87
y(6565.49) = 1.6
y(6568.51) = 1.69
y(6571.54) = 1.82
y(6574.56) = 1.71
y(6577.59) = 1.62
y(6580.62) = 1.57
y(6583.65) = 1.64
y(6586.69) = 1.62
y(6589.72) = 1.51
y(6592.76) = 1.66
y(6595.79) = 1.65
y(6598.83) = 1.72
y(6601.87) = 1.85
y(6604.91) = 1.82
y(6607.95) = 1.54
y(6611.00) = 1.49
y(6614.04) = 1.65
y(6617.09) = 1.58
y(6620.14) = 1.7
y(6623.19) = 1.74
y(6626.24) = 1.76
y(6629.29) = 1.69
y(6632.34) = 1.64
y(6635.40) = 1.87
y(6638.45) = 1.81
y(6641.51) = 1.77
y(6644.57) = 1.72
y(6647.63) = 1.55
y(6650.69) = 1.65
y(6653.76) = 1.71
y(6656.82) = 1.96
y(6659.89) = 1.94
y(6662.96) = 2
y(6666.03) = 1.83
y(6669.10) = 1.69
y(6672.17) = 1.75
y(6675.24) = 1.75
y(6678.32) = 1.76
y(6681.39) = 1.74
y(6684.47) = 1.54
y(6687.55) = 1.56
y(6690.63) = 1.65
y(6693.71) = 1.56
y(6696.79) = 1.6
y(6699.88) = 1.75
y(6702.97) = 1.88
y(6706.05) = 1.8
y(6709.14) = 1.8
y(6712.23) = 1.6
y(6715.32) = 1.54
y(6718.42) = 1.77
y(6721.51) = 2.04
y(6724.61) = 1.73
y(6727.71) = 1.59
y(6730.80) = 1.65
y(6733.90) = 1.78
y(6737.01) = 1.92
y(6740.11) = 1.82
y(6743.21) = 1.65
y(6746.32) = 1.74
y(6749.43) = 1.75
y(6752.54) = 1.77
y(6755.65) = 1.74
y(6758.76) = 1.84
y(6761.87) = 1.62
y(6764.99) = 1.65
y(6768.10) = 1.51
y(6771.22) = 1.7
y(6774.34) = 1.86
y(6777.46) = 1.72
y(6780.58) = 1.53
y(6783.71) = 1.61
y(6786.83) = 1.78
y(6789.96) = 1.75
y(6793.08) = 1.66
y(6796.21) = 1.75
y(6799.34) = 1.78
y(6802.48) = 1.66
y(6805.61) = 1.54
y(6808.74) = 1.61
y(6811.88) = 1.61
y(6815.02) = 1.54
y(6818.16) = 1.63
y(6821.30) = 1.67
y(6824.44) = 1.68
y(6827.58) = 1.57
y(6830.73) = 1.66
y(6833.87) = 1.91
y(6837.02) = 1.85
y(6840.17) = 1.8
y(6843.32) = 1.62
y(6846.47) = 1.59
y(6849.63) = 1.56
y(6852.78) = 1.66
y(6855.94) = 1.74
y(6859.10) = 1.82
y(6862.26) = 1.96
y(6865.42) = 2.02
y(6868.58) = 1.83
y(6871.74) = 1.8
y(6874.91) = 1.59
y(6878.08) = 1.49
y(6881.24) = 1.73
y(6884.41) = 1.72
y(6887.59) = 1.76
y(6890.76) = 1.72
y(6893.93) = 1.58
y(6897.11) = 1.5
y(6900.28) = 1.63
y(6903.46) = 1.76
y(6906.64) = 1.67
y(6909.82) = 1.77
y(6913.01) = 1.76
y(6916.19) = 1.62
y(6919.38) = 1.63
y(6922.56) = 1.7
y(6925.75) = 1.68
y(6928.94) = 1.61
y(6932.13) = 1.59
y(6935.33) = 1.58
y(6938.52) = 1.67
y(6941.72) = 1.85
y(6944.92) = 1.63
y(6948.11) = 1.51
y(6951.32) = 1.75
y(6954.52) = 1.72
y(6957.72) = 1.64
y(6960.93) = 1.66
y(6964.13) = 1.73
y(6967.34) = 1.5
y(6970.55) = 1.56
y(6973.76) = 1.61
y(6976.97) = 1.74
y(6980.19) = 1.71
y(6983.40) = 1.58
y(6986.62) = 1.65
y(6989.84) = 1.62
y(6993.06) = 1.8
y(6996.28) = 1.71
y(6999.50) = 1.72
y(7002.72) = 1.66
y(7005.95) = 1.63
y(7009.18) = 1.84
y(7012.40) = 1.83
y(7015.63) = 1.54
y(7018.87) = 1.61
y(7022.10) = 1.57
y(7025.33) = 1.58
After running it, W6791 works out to 1.66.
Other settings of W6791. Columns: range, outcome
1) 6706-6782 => 1.72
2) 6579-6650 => 1.68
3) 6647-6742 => 1.74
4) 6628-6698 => 1.73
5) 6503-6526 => 1.59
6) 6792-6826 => 1.65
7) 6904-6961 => 1.67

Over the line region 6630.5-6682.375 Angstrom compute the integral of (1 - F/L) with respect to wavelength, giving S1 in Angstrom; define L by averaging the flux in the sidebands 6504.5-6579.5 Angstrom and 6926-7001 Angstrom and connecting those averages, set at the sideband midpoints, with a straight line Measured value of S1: -3.30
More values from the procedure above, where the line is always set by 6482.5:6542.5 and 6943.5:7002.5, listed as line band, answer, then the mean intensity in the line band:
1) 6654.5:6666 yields -1.8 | 1.93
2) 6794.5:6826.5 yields 0.3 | 1.65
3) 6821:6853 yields -0.5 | 1.69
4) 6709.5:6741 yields -1.5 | 1.74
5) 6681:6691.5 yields 0.4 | 1.61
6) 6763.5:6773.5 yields 0.2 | 1.64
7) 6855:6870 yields -2.0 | 1.88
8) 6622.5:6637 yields -0.6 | 1.74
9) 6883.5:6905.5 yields -0.1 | 1.67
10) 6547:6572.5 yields -0.9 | 1.73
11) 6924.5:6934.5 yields 0.2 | 1.62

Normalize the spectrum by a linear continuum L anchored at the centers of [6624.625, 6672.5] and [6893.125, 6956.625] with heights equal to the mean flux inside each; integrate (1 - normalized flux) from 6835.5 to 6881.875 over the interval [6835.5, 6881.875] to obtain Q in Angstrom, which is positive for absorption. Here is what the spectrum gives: -1.4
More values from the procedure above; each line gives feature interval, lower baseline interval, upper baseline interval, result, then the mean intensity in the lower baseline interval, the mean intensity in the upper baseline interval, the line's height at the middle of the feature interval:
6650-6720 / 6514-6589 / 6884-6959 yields -2.7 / 1.67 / 1.67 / 1.67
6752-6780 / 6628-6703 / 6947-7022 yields 0.1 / 1.73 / 1.67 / 1.71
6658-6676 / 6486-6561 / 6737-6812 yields -1.5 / 1.69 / 1.7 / 1.69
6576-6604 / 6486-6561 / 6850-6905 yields 0.7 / 1.69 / 1.72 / 1.69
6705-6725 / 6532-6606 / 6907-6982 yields -0.9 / 1.69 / 1.66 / 1.68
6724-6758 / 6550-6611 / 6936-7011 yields -1.3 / 1.69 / 1.67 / 1.68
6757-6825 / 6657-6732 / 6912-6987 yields 1.4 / 1.73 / 1.65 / 1.7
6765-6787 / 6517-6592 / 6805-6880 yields 0.4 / 1.67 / 1.7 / 1.69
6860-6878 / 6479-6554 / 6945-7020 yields -1.5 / 1.67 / 1.67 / 1.67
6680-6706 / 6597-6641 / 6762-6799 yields 0.4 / 1.71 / 1.68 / 1.7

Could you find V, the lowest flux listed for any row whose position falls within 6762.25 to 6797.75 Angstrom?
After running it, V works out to 1.51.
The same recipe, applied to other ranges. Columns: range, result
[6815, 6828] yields 1.54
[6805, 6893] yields 1.49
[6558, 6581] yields 1.57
